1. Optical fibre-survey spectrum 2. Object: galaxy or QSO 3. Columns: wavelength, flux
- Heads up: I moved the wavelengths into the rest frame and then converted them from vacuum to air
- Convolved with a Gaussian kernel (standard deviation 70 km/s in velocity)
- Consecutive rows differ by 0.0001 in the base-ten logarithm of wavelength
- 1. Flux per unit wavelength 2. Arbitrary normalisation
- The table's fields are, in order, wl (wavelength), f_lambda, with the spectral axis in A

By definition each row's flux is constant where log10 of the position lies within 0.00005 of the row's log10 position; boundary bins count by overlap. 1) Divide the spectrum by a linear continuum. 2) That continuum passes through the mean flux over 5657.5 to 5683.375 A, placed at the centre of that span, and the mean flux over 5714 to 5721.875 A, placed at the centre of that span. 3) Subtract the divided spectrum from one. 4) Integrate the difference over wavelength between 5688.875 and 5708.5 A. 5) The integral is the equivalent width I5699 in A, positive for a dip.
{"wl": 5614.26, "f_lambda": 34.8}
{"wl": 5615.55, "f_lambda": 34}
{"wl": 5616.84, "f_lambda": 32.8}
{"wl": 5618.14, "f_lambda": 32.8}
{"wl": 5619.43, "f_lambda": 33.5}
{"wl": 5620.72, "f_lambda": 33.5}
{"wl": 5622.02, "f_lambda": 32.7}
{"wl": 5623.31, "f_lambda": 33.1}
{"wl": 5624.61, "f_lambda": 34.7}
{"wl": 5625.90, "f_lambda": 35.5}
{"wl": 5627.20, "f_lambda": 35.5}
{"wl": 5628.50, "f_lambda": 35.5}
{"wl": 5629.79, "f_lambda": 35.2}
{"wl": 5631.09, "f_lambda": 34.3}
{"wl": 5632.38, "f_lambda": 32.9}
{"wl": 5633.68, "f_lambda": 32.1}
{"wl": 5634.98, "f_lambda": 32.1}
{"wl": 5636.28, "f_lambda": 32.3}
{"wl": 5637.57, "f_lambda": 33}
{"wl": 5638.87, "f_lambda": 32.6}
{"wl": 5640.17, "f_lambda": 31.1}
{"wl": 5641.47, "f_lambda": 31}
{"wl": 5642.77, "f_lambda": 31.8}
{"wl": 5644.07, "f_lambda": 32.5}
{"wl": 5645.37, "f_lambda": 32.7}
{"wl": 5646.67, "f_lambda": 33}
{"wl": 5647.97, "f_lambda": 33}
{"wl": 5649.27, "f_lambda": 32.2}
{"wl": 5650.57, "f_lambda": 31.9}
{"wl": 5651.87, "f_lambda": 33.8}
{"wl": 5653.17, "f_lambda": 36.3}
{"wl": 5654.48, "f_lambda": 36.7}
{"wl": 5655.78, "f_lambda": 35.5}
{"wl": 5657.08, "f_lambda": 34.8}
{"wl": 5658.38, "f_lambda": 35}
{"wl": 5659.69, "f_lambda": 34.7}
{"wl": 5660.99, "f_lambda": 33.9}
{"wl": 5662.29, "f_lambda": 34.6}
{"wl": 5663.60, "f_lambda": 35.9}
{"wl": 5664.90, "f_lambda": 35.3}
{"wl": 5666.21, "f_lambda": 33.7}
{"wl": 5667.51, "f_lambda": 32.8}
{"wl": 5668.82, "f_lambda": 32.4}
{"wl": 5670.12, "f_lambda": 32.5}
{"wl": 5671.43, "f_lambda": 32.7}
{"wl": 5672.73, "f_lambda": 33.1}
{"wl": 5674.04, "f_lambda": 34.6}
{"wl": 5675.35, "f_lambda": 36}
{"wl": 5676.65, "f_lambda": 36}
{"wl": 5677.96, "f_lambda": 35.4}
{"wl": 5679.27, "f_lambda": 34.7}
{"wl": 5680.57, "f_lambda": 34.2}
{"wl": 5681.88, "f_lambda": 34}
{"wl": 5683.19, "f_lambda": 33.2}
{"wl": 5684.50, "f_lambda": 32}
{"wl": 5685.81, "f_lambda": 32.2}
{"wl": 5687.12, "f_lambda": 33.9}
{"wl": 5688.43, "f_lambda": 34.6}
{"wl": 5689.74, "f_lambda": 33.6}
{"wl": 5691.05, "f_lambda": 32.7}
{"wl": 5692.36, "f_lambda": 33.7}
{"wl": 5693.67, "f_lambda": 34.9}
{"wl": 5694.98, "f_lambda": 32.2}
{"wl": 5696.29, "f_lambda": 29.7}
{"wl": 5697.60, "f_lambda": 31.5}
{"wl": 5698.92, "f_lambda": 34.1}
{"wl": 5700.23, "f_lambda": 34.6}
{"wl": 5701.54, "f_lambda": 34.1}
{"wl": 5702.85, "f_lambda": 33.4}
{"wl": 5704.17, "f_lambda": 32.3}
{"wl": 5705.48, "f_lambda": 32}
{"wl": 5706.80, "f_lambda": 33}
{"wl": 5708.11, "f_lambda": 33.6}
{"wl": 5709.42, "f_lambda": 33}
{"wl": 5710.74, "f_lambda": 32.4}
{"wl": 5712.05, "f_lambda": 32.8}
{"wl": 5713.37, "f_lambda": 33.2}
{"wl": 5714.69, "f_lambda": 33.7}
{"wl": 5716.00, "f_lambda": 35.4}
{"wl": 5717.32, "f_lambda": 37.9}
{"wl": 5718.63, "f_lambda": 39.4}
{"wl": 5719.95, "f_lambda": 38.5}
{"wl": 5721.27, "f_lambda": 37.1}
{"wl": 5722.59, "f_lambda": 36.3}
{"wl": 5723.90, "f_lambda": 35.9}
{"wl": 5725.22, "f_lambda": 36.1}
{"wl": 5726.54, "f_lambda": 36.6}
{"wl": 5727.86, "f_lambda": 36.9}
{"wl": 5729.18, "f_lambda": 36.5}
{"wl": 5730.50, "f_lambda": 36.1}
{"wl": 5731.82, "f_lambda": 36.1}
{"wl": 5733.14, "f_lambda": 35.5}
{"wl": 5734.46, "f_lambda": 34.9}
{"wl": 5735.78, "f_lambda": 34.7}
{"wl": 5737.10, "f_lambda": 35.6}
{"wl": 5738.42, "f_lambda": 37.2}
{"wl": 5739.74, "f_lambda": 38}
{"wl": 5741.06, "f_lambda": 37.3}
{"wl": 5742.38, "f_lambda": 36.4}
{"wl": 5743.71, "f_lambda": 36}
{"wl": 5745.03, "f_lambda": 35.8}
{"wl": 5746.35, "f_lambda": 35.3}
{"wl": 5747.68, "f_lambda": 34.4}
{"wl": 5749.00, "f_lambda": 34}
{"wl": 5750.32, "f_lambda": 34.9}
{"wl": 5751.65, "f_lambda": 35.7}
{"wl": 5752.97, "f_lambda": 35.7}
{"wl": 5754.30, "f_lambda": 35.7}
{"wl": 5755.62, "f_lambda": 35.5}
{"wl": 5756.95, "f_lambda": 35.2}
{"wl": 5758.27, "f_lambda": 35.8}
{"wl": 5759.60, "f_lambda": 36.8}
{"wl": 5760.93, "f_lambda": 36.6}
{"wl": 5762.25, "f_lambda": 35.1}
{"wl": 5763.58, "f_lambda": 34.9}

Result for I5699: 1.6 A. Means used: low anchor 34.3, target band 33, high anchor 37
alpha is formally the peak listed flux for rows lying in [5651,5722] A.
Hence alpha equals 39.4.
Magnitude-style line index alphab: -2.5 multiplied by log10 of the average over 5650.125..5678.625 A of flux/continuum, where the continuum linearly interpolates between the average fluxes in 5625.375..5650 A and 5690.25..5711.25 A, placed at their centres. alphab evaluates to -0.05 mag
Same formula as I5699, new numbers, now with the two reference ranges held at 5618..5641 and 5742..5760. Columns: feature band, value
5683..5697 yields 0.6 A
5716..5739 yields -0.9 A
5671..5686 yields 0.1 A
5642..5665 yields -0.1 A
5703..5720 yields 0.3 A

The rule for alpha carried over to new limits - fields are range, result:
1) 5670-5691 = 36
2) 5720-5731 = 37.1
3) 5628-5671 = 36.7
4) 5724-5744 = 38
